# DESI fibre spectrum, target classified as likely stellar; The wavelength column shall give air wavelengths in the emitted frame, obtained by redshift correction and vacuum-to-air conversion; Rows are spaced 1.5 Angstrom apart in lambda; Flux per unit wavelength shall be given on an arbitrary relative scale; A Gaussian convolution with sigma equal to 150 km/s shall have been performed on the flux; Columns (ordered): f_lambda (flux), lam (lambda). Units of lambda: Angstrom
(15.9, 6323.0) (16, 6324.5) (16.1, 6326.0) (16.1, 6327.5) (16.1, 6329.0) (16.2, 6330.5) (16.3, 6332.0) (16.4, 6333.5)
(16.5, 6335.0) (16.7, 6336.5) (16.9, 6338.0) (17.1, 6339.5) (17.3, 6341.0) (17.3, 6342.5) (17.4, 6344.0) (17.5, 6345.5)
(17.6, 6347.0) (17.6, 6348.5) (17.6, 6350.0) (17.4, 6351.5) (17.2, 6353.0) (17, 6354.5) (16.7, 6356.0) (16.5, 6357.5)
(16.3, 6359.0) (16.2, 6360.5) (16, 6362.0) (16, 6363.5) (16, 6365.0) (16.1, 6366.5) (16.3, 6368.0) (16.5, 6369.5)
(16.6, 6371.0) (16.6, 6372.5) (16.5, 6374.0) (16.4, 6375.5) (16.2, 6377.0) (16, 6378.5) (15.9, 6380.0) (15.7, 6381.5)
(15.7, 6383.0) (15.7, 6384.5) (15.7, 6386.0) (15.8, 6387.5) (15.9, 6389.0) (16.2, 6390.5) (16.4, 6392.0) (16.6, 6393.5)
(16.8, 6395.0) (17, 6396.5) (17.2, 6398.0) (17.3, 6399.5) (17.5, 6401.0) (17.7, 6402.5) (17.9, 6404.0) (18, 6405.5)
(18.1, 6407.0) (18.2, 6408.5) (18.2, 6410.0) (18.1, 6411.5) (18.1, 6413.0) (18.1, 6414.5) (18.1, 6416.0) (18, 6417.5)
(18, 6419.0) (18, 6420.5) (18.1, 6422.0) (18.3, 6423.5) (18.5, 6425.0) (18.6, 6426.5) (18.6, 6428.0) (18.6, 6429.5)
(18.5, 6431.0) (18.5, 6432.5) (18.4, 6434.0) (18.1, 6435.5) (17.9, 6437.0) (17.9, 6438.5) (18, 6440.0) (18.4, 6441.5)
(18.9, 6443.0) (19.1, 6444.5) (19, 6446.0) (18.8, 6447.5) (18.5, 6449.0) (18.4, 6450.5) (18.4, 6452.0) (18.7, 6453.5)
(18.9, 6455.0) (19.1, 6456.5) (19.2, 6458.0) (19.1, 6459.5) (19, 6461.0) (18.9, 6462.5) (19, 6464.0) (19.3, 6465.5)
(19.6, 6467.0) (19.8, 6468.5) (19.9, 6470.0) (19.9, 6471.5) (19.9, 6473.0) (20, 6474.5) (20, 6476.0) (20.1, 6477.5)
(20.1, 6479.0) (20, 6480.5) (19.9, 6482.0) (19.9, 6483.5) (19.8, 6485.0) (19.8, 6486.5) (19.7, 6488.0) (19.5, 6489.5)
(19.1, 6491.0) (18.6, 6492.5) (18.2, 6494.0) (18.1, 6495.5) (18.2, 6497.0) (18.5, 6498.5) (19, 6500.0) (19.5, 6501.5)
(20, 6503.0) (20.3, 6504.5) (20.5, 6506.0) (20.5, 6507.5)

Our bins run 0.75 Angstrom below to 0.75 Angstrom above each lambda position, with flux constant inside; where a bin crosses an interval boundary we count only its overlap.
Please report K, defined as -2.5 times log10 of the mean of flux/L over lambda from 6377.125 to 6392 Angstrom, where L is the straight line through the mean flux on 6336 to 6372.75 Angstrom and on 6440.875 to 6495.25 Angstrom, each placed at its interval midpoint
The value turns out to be 0.10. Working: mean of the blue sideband 16.8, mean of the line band 15.9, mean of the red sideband 19.3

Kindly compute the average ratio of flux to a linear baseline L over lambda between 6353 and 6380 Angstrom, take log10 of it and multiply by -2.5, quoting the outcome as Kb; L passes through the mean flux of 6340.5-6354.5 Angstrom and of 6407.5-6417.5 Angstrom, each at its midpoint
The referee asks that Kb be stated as 0.081 mag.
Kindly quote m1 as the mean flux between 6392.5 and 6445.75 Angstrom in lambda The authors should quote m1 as 18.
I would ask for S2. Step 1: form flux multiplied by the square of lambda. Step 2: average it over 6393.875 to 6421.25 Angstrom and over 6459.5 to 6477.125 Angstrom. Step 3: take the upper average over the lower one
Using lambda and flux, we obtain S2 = 1.12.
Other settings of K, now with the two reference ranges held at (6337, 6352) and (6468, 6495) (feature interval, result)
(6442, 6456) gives 0.02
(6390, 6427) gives 0.04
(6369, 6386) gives 0.11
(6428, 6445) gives 0.03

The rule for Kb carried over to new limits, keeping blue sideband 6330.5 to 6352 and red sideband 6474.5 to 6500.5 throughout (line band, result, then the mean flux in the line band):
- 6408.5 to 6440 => 0.01 mag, 18.2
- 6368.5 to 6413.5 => 0.07 mag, 16.8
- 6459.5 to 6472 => -0.02 mag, 19.4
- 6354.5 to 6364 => 0.07 mag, 16.3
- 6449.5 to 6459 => 0.00 mag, 18.8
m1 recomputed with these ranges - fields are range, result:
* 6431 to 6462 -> 18.6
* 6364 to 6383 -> 16.2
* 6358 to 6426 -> 16.9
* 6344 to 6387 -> 16.5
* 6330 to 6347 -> 16.9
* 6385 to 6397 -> 16.3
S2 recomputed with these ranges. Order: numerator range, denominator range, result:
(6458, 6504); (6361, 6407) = 1.21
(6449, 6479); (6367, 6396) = 1.22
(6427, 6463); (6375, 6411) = 1.13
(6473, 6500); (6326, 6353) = 1.20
